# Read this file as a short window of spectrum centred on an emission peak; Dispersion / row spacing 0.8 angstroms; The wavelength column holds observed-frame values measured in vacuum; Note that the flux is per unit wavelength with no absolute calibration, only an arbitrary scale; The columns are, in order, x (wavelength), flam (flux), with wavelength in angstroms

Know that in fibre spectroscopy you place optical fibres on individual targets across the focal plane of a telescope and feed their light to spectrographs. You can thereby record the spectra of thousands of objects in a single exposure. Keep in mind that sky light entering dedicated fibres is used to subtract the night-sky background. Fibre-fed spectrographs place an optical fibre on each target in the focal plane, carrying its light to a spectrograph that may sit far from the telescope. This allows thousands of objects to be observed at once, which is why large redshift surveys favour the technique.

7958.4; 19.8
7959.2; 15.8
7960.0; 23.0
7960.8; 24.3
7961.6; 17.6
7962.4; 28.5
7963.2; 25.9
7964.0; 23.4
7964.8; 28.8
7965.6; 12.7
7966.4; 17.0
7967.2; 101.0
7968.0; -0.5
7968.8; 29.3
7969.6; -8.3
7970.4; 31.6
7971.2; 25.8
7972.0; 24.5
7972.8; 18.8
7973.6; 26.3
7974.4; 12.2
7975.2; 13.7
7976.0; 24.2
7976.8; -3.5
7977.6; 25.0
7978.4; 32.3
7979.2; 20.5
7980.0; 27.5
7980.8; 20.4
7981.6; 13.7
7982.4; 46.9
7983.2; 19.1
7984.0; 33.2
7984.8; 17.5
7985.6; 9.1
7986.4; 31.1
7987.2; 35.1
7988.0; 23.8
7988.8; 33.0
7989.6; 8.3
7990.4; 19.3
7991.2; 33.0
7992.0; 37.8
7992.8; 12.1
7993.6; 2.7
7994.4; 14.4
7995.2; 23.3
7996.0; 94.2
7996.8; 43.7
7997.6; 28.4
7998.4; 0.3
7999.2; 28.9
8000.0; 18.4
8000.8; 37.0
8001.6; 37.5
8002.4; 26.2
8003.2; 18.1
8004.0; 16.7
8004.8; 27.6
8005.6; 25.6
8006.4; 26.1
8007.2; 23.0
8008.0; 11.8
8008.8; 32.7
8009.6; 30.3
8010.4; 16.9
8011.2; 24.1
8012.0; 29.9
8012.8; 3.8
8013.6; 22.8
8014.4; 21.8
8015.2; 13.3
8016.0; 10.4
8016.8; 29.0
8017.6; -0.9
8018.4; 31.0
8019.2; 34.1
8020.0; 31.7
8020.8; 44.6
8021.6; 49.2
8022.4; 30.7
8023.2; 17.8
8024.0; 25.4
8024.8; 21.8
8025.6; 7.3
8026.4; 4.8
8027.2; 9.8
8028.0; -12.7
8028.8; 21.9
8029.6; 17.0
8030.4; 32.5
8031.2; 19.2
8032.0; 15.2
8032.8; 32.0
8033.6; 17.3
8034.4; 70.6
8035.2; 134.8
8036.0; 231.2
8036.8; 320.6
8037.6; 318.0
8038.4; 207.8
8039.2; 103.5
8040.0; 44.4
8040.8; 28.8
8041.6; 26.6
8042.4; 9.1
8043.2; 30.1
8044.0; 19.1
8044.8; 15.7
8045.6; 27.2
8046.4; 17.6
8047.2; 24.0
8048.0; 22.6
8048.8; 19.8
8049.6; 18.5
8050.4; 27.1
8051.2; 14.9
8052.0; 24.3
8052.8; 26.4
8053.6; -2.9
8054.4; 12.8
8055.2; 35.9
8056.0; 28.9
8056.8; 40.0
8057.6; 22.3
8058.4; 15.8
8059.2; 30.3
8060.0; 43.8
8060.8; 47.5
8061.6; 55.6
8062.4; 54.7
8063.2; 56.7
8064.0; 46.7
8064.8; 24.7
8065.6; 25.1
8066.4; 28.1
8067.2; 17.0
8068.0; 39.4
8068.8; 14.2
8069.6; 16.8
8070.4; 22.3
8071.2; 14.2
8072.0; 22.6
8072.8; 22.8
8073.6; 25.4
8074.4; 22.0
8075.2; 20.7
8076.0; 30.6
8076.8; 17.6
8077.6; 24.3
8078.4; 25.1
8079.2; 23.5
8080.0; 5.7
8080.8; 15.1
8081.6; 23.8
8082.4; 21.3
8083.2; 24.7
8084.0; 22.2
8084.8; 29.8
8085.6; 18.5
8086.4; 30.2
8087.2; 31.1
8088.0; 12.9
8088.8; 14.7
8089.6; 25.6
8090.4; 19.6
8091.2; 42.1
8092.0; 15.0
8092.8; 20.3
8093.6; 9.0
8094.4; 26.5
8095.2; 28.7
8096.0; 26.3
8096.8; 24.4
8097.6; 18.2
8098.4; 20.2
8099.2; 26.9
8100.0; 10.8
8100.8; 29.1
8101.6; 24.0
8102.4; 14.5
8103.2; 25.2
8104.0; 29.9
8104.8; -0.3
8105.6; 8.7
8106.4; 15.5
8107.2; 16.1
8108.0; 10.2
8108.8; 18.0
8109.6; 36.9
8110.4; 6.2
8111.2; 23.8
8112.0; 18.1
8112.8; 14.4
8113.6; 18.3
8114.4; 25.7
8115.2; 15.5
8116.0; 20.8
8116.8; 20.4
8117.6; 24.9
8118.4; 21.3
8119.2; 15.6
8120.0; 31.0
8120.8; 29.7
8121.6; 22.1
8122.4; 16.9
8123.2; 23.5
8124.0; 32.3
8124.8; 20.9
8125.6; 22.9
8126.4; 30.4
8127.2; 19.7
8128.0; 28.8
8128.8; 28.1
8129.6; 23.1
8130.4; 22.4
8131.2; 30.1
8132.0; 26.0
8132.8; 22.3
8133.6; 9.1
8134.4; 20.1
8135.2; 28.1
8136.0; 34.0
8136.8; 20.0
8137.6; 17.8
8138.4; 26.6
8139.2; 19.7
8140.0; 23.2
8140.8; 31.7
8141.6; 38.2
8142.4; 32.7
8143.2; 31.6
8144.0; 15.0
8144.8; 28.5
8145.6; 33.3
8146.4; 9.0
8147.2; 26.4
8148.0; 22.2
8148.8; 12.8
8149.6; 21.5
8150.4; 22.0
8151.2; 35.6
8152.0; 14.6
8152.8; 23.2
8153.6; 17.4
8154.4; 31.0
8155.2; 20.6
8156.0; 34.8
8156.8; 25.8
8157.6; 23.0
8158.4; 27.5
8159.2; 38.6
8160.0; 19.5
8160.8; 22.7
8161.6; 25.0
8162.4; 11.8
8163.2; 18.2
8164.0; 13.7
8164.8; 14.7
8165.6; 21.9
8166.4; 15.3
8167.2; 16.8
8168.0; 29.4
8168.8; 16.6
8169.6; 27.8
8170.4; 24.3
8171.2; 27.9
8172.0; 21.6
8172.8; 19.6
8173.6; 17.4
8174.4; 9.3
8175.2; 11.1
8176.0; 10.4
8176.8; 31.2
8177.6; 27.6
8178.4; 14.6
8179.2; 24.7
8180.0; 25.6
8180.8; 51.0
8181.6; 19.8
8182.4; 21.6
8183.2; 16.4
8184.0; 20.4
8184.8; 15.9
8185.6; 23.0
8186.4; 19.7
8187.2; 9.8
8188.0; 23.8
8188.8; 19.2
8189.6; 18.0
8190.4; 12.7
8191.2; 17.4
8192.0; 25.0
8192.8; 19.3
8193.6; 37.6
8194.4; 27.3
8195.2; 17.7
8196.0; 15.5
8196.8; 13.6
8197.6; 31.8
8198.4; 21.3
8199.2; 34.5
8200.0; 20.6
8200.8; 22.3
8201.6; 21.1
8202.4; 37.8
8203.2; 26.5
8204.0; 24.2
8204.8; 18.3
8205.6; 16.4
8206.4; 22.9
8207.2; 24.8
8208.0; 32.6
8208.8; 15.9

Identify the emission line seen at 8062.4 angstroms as [N II] 6583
